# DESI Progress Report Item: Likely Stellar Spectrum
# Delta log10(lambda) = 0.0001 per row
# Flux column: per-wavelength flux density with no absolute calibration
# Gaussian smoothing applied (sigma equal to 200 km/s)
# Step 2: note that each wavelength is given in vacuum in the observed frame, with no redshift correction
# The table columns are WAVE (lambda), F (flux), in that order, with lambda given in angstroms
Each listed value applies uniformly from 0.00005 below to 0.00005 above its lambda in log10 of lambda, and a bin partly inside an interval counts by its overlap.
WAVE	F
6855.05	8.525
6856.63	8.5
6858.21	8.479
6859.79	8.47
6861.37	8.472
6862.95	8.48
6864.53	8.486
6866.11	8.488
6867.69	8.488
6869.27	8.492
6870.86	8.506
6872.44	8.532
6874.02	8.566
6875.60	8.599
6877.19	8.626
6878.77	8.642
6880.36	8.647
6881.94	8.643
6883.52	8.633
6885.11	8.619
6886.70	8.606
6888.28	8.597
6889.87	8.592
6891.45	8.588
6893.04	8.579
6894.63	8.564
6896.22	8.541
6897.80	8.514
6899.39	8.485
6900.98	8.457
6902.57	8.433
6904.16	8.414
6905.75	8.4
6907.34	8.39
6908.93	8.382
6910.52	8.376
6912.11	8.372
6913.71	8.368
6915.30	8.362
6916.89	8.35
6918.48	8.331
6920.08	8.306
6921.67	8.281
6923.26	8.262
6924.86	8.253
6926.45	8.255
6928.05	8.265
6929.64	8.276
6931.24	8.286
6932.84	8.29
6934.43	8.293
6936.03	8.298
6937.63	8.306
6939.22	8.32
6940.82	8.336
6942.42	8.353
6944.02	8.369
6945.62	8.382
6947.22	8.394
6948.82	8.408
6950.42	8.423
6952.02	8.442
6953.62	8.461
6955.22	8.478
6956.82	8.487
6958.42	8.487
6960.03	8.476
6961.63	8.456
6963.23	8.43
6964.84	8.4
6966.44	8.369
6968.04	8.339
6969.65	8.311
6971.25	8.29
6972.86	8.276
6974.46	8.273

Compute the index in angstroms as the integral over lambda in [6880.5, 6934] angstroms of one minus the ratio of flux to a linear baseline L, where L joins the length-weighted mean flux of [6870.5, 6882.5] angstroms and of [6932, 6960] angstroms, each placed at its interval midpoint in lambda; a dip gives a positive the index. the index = 0.49 angstroms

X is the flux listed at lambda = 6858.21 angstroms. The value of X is 8.479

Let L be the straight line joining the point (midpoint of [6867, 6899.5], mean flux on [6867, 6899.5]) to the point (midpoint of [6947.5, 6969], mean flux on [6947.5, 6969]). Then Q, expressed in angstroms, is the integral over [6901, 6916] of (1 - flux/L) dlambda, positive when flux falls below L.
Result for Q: 0.24 angstroms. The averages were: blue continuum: 8.58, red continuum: 8.43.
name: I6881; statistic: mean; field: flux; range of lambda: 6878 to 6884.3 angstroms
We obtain 8.65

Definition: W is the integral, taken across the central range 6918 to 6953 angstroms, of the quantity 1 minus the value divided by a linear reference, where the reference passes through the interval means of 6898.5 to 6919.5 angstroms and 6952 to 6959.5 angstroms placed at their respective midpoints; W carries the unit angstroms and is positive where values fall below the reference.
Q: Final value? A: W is 0.46 angstroms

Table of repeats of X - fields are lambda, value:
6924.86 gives 8.253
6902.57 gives 8.433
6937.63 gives 8.306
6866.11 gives 8.488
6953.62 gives 8.461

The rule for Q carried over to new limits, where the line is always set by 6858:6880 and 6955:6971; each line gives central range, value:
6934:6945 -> 0.15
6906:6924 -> 0.27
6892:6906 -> 0.00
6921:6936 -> 0.32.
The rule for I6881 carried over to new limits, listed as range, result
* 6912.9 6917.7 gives 8.36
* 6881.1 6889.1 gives 8.62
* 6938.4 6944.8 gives 8.35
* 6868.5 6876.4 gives 8.53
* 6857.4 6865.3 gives 8.48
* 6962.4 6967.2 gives 8.4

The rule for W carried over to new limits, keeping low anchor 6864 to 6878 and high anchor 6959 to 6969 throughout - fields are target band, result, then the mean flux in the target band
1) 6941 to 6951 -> 0.1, 8.38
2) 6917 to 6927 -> 0.2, 8.29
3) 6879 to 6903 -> -0.2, 8.57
